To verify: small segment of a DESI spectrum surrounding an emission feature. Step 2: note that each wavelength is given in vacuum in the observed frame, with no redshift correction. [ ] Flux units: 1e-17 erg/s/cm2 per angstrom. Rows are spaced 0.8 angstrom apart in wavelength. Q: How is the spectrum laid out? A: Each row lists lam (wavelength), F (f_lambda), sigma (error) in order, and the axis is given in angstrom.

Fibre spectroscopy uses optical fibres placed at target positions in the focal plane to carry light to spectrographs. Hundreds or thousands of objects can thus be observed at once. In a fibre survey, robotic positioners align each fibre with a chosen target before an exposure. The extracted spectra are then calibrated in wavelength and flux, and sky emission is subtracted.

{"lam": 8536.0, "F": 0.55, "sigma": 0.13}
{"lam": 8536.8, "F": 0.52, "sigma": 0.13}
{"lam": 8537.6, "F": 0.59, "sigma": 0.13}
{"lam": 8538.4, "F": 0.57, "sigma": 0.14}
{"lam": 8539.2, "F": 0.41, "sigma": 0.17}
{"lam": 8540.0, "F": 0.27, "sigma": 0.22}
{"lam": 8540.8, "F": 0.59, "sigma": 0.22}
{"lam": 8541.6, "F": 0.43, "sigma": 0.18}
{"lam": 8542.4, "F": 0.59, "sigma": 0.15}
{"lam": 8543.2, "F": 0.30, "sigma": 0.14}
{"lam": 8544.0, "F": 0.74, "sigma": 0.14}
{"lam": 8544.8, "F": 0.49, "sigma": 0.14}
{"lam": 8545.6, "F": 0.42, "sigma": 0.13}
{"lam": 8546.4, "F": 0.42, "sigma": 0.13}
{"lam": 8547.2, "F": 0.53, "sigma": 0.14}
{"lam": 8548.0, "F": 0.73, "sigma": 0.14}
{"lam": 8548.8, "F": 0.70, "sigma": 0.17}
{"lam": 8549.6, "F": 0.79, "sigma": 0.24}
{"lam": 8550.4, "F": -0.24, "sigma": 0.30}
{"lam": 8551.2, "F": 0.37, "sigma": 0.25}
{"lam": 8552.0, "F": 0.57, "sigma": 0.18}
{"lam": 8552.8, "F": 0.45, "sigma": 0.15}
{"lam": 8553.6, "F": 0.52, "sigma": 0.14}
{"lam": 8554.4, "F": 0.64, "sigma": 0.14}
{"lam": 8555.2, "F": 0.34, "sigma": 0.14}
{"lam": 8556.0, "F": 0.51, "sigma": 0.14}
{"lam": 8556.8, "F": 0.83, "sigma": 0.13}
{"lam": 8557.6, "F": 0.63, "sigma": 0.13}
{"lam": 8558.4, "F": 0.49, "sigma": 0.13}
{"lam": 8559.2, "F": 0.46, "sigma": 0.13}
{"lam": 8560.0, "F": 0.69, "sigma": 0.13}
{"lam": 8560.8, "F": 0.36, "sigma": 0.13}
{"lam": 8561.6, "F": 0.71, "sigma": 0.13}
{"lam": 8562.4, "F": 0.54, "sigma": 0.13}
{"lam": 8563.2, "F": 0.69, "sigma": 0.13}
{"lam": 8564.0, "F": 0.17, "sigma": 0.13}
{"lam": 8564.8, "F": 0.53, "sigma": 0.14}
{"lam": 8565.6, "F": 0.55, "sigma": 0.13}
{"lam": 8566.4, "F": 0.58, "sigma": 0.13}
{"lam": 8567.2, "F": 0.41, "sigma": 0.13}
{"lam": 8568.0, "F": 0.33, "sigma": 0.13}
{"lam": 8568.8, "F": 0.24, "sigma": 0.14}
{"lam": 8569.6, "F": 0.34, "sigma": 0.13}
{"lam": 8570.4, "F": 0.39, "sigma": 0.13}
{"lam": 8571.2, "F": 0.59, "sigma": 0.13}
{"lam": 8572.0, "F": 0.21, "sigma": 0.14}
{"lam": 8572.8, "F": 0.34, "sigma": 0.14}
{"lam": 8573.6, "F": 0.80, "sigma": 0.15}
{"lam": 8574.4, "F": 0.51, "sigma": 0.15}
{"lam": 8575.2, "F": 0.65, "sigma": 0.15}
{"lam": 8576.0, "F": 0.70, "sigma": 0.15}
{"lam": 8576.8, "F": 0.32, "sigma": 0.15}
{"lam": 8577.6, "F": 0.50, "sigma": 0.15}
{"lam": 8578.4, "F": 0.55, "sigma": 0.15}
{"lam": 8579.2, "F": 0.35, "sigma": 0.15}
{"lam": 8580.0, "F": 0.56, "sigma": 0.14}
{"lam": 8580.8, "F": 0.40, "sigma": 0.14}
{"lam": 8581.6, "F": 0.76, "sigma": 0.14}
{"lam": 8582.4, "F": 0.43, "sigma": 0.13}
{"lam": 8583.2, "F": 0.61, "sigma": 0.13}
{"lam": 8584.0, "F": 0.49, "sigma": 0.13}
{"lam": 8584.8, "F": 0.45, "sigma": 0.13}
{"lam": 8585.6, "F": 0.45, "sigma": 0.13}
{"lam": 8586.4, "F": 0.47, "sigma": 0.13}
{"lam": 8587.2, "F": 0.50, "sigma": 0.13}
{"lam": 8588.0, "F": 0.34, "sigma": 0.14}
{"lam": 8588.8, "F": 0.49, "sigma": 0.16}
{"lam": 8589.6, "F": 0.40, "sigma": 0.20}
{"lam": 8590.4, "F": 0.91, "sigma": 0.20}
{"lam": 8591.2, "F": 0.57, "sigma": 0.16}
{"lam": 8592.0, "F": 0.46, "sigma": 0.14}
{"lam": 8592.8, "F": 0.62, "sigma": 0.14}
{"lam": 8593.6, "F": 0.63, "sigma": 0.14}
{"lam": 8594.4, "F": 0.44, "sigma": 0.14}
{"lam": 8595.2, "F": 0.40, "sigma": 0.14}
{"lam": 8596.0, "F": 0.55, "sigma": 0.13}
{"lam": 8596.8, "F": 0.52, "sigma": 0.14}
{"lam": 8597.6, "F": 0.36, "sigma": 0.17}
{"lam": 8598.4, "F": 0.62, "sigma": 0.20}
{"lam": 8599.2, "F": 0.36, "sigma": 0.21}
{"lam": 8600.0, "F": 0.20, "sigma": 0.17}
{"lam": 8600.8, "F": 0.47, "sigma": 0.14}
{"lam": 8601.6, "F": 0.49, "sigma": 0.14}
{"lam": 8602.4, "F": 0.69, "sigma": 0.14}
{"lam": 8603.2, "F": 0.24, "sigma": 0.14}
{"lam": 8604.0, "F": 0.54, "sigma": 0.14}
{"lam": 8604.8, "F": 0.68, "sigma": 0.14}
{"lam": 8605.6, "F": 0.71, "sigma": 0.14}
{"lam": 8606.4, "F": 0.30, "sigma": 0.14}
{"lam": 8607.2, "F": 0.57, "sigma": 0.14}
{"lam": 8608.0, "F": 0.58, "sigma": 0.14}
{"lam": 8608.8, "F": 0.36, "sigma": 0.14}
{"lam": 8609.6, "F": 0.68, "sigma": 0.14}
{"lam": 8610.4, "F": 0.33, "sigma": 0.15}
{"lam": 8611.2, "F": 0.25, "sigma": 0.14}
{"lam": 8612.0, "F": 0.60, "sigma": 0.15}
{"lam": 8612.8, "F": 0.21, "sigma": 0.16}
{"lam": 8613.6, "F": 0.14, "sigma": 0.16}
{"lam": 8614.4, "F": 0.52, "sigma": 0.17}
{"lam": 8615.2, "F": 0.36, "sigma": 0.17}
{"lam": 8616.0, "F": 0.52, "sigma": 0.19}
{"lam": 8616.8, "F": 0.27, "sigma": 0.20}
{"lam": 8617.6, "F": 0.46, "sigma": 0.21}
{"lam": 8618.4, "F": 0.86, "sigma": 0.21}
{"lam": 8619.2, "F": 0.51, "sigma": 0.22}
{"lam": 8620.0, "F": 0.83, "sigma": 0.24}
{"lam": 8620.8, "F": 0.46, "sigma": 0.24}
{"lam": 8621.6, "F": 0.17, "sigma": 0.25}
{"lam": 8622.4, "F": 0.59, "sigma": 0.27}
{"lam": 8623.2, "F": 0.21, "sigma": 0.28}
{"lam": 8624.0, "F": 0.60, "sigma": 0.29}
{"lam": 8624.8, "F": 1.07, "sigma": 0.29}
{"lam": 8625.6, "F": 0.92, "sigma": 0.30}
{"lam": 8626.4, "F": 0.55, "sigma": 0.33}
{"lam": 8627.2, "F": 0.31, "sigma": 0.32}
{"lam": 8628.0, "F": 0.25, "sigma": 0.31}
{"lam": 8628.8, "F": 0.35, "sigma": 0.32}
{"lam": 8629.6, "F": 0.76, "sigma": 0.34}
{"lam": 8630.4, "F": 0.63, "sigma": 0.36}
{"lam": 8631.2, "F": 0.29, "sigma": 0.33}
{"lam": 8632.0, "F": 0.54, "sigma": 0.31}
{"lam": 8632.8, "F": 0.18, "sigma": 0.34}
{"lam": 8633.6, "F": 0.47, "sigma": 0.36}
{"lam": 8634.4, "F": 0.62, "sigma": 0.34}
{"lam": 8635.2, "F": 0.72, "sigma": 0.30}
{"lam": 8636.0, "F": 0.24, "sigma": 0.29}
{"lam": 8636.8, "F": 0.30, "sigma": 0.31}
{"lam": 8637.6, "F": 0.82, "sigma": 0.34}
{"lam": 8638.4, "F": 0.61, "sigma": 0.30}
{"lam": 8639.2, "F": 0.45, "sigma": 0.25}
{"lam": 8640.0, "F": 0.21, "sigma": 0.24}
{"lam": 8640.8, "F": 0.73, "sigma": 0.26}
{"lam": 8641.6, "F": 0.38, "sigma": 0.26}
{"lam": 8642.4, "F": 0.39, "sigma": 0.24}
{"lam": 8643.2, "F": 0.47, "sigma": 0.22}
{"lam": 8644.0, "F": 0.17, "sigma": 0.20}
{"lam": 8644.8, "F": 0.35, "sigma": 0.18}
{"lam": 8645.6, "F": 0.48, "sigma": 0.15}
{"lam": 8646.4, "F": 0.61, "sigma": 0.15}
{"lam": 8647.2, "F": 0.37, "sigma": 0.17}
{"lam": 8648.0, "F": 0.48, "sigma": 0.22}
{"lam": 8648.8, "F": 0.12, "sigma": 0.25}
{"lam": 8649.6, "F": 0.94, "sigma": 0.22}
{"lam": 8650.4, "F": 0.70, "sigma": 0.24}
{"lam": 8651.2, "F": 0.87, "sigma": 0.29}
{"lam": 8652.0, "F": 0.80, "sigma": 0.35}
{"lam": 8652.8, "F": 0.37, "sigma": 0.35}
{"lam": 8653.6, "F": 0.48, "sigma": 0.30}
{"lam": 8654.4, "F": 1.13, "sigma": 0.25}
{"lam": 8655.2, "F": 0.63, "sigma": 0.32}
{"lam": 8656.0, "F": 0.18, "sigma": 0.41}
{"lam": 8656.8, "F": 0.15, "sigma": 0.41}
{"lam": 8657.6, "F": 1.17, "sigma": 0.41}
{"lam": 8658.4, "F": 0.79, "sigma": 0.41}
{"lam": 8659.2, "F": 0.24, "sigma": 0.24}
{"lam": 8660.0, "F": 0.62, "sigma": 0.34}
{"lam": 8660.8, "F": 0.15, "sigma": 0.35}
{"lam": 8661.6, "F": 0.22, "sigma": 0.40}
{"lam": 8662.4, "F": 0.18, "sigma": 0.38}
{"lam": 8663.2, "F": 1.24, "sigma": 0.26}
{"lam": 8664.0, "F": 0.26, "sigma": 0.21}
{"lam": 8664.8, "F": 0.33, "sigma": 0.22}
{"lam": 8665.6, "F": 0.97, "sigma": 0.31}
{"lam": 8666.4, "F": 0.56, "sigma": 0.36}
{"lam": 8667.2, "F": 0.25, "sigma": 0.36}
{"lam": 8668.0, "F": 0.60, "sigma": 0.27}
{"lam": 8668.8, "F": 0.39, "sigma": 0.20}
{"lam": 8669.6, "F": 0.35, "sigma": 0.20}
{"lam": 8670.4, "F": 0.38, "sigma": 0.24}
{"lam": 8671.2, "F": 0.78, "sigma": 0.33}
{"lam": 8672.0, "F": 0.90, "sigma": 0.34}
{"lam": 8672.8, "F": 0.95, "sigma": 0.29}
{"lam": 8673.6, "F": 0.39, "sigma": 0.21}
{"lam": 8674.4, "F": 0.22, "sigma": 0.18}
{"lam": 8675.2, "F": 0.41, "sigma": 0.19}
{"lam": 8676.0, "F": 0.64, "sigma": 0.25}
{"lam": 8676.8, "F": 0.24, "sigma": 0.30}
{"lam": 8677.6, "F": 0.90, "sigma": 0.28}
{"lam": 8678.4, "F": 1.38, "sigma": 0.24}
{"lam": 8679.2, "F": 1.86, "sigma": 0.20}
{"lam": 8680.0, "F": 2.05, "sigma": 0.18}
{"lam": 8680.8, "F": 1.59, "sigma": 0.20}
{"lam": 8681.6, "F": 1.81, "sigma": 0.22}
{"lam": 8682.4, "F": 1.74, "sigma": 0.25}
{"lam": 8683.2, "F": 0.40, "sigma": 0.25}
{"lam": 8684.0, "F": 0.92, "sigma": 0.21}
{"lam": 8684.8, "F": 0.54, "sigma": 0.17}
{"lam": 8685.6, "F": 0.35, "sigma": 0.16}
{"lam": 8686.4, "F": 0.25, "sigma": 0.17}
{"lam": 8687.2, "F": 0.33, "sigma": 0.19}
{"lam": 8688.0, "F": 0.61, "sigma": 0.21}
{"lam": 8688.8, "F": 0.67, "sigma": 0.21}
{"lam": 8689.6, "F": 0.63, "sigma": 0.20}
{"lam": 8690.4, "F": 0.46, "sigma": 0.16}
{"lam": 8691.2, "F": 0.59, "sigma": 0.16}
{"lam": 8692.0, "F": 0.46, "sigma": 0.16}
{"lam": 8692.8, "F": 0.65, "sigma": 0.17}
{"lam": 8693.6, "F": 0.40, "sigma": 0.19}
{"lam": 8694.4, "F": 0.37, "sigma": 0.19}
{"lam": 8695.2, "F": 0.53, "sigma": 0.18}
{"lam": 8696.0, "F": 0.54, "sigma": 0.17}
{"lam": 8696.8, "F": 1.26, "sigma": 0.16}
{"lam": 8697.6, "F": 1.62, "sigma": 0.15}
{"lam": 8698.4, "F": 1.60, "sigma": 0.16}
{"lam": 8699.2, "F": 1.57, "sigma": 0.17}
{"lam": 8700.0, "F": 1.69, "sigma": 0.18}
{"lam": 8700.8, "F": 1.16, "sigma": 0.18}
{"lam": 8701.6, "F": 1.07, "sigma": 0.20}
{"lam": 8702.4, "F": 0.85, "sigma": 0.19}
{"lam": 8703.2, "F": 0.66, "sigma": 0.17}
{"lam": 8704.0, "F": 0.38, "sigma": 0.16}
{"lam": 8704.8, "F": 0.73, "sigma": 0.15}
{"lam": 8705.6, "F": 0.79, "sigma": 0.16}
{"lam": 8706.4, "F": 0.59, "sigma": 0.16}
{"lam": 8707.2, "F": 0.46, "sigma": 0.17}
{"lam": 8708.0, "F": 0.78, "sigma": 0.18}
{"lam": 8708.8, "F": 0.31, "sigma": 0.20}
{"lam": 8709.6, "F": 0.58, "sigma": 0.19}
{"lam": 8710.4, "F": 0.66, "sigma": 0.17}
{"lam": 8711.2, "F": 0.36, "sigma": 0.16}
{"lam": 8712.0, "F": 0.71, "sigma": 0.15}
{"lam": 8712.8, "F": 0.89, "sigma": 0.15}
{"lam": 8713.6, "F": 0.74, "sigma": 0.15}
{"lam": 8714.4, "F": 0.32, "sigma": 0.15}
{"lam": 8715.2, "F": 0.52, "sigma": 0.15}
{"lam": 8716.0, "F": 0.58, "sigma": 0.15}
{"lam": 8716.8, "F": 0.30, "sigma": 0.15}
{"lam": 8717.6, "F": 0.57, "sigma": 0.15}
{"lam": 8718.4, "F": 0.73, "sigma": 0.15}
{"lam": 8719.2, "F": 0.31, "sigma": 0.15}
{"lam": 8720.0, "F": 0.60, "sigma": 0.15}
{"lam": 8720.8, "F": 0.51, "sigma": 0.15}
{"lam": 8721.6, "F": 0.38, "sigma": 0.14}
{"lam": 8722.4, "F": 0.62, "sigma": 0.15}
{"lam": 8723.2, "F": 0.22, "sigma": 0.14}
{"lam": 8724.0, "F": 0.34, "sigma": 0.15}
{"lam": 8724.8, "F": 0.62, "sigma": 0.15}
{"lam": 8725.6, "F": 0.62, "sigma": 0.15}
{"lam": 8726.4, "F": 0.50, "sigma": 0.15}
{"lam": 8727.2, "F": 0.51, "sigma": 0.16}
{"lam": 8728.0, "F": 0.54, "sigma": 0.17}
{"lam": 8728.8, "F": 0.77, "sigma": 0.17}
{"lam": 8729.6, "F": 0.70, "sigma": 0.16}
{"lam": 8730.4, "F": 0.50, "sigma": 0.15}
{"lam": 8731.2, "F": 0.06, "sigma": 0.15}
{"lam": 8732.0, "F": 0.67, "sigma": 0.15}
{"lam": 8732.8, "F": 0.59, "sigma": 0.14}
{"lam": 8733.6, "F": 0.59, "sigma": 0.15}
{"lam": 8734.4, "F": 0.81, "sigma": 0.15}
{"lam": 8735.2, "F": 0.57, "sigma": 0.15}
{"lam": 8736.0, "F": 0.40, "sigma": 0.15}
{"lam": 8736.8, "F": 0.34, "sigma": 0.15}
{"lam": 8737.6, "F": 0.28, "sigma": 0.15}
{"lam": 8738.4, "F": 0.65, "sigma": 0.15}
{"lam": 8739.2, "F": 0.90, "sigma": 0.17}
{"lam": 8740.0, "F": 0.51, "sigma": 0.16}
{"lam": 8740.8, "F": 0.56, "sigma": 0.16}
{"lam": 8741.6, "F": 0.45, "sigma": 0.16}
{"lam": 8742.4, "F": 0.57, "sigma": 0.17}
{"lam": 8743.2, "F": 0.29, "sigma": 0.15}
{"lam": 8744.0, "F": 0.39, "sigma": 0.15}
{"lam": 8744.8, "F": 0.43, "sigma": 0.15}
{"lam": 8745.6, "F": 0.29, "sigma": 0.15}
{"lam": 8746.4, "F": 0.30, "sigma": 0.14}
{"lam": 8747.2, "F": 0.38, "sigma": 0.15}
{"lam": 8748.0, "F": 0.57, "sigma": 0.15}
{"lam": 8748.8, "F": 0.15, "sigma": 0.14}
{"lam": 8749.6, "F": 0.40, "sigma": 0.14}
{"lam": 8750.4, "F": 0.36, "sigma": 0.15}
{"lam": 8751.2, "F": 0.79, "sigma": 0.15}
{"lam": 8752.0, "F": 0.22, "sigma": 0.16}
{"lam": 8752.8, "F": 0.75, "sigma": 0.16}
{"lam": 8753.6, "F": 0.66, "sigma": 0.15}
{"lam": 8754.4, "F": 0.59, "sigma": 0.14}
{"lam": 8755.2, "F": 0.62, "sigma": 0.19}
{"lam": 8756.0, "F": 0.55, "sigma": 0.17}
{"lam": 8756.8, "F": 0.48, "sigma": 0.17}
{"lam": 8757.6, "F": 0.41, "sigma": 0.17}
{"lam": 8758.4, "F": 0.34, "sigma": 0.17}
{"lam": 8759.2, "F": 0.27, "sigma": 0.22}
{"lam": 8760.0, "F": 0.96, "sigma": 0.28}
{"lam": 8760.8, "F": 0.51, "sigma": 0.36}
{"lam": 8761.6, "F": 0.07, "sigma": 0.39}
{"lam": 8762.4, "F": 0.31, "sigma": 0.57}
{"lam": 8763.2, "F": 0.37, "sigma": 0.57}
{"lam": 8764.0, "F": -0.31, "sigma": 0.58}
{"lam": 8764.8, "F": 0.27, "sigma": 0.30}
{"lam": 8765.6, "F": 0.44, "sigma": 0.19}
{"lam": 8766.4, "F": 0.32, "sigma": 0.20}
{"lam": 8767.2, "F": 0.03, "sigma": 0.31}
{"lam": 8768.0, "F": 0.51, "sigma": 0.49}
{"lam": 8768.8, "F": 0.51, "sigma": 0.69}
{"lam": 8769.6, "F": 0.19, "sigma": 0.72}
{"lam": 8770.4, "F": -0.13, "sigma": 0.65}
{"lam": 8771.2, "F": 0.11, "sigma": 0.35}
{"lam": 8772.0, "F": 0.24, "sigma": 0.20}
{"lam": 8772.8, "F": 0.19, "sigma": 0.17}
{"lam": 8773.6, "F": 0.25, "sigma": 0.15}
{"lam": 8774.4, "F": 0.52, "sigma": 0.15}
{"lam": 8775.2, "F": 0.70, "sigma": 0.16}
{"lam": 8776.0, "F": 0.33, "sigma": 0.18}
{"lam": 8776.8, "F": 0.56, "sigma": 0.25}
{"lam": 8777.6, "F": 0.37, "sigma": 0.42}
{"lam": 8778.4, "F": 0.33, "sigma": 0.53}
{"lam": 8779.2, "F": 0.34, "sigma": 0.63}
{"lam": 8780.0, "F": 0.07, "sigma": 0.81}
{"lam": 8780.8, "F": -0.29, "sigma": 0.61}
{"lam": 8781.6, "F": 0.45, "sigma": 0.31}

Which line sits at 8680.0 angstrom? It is [S II]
